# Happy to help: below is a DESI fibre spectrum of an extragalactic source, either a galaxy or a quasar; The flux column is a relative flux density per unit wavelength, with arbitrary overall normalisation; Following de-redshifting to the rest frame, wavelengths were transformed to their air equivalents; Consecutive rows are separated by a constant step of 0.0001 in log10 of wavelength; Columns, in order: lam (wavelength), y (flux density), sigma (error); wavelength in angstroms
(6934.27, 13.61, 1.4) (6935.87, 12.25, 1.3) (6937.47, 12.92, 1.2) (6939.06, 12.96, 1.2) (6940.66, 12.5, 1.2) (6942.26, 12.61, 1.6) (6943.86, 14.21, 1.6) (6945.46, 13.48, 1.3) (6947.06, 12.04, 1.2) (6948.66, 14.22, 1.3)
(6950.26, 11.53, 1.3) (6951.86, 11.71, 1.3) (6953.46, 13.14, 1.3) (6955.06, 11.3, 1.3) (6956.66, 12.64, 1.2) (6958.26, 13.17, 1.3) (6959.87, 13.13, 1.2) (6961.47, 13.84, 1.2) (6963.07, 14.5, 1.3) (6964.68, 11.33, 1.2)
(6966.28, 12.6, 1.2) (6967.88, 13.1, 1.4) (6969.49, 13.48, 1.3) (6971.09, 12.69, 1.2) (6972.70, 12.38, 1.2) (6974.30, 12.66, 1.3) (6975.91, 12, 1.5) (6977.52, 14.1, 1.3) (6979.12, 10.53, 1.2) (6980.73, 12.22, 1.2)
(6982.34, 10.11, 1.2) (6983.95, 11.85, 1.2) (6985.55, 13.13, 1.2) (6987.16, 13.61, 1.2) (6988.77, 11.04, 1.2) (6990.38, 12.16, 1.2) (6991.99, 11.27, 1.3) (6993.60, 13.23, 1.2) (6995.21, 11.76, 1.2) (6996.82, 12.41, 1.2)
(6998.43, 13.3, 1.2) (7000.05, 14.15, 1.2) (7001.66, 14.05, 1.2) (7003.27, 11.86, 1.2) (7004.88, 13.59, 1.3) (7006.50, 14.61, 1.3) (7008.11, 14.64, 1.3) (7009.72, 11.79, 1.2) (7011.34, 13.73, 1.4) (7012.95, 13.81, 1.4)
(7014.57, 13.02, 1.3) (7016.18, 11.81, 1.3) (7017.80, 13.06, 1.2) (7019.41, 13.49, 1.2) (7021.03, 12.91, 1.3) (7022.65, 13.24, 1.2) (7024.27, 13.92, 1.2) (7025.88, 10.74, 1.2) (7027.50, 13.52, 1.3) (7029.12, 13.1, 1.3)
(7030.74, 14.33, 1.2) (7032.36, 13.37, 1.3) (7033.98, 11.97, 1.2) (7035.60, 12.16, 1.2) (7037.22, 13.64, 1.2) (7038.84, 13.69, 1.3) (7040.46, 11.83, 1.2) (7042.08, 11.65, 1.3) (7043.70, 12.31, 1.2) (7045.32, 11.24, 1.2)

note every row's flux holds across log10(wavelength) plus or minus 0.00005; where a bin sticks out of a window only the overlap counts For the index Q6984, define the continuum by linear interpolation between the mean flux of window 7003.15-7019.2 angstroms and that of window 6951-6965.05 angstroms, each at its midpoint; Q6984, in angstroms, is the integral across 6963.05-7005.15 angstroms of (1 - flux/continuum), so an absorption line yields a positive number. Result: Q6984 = 1.7 angstroms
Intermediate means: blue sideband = 12.8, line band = 12.5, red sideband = 13.3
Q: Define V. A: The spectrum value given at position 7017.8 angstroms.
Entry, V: 13.06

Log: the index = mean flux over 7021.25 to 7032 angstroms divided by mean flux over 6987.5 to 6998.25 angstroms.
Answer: 1.08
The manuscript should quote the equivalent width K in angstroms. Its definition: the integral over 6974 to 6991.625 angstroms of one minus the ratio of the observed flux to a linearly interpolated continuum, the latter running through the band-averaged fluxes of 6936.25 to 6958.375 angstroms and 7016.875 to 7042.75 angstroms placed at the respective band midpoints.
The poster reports 1.0 angstroms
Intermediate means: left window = 12.7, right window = 12.9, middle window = 12.1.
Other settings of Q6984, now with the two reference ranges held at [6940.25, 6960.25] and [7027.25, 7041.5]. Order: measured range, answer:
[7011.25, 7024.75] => -0.22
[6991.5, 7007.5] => -0.21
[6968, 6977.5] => 0.01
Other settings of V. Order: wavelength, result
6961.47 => 13.84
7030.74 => 14.33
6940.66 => 12.5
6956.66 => 12.64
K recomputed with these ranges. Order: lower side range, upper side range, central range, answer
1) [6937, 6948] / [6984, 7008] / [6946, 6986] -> 1.25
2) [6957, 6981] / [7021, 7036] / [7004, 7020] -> -0.55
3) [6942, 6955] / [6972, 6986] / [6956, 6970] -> -0.71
